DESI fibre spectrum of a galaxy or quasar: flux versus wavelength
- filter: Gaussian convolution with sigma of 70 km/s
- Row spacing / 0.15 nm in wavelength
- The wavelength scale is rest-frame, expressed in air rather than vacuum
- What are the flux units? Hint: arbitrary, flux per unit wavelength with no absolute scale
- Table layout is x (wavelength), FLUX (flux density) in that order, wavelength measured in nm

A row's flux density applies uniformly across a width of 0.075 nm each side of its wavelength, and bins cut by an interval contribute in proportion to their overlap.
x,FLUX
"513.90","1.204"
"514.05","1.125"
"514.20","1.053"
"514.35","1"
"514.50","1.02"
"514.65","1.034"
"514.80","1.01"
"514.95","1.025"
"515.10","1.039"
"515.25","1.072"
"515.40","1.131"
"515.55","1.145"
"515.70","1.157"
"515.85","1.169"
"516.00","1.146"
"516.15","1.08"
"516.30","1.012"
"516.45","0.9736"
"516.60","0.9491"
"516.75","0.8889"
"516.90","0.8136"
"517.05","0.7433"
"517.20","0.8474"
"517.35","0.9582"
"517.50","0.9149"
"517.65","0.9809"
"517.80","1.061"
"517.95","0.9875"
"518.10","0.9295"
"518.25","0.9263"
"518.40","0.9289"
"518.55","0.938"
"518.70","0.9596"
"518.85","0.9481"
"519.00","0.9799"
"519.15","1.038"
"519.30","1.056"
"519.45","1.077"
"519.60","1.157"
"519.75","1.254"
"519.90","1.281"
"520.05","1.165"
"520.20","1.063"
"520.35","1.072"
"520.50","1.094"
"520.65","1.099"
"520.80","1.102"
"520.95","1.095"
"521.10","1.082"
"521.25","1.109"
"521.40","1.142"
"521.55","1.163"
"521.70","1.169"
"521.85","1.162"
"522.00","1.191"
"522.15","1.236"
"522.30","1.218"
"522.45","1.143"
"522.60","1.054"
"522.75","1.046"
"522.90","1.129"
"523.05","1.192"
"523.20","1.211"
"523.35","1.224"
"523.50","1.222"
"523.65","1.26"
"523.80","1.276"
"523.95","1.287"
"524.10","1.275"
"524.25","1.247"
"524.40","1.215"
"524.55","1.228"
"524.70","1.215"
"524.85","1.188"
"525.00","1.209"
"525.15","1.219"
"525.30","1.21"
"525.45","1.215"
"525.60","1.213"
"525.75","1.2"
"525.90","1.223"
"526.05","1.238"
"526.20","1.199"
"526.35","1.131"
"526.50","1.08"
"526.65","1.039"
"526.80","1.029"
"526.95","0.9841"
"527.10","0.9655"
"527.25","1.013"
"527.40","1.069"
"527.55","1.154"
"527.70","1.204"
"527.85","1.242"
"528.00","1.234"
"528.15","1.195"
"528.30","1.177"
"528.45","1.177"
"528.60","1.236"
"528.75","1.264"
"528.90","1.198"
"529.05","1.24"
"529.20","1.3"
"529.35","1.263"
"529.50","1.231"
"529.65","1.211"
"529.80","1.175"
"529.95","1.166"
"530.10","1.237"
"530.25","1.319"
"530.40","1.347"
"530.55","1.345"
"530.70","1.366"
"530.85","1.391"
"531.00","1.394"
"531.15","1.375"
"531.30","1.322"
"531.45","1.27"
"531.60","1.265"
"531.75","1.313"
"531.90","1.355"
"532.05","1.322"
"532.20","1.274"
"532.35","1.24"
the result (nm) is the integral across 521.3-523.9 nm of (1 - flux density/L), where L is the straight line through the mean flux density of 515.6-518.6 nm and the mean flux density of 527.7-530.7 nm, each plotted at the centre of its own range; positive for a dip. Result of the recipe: -0.20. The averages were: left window 0.972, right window 1.24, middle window 1.18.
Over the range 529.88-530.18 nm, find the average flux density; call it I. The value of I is 1.2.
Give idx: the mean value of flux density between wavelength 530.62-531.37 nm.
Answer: 1.37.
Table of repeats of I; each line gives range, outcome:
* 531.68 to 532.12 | 1.33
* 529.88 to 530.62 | 1.28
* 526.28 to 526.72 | 1.08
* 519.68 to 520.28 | 1.19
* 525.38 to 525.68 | 1.21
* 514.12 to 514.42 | 1.03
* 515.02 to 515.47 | 1.08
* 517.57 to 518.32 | 0.977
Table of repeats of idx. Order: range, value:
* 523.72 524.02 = 1.28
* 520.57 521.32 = 1.1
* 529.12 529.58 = 1.26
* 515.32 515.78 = 1.14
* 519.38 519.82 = 1.16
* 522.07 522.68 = 1.16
